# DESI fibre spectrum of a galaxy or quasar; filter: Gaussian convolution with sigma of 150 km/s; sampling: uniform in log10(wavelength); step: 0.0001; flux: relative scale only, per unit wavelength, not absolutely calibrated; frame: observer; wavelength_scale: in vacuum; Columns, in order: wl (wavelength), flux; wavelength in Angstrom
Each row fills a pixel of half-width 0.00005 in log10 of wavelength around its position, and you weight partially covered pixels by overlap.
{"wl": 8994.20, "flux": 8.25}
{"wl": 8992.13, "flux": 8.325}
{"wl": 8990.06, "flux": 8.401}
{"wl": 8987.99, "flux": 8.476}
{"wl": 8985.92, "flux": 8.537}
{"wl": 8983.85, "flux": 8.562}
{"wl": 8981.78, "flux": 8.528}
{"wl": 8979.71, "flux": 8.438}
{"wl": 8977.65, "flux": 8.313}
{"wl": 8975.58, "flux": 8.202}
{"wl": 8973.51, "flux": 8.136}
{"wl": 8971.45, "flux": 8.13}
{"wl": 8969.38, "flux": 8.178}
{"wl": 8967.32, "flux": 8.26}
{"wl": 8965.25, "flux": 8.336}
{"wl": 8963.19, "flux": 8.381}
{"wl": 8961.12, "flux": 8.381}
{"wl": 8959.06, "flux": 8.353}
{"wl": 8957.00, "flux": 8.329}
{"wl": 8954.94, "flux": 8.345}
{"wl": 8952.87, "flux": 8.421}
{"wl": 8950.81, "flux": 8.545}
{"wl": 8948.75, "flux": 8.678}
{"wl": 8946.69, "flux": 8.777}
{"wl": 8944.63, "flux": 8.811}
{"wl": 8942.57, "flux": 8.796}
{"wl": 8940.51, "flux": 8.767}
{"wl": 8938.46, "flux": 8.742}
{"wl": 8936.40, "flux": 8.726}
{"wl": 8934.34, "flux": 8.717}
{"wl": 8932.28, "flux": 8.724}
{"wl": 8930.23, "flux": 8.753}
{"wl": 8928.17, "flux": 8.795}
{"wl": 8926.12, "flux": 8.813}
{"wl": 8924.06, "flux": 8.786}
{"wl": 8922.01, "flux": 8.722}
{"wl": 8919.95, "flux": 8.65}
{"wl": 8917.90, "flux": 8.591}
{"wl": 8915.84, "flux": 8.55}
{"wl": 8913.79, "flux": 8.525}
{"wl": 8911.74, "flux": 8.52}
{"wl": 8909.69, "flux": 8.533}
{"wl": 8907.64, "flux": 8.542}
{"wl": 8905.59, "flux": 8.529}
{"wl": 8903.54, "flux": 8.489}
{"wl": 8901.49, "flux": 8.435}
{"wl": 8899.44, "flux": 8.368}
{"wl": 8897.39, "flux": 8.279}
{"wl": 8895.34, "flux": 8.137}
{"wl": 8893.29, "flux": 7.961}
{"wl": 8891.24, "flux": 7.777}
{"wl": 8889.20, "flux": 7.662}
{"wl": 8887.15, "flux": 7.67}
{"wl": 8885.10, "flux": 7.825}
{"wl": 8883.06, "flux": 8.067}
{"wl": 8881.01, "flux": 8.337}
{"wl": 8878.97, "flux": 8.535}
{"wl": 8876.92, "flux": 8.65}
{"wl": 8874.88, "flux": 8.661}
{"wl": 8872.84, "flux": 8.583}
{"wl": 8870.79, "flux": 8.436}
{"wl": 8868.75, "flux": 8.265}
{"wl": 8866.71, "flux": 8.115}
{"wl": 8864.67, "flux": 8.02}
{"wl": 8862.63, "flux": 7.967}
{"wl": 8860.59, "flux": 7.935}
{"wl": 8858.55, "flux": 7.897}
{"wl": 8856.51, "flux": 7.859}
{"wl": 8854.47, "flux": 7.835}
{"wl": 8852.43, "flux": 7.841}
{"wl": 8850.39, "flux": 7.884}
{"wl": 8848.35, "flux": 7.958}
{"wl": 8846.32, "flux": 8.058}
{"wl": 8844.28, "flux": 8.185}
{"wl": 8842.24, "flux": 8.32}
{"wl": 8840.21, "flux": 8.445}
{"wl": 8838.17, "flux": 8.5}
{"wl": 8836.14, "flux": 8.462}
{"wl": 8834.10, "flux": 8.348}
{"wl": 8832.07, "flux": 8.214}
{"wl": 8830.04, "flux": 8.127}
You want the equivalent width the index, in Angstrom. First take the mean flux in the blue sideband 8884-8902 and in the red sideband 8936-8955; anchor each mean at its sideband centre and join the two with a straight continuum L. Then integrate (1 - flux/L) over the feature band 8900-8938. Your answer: -1.36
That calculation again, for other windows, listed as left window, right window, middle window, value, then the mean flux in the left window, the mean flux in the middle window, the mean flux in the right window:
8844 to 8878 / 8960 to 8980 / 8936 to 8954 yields -1.00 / 8.13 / 8.69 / 8.27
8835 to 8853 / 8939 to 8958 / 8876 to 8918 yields 0.64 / 8.19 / 8.28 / 8.61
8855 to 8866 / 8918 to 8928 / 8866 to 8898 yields 0.09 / 7.94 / 8.18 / 8.74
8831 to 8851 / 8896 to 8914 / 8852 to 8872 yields 0.70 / 8.25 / 8.03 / 8.46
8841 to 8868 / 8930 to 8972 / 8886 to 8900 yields 0.42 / 8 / 7.96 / 8.53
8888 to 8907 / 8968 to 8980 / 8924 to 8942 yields -1.22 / 8.18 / 8.76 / 8.23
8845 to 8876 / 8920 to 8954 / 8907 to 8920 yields -0.04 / 8.09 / 8.56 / 8.72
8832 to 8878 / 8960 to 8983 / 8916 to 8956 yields -2.04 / 8.19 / 8.69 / 8.3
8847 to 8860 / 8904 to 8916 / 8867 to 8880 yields -0.61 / 7.89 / 8.5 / 8.54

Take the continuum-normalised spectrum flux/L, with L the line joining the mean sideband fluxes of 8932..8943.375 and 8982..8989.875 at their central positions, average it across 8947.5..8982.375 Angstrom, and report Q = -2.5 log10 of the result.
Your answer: 0.03 mag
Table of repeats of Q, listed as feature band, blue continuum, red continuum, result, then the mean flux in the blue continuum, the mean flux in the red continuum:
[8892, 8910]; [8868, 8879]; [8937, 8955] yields 0.030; 8.52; 8.67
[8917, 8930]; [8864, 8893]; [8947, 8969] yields -0.053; 8.18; 8.41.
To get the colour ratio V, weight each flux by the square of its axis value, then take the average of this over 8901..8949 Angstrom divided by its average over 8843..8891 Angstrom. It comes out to 1.09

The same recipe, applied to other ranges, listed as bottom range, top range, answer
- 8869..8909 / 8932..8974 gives 1.04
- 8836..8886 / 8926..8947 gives 1.09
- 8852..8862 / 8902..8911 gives 1.09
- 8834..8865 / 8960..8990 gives 1.06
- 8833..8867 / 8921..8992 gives 1.08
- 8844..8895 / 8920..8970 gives 1.08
